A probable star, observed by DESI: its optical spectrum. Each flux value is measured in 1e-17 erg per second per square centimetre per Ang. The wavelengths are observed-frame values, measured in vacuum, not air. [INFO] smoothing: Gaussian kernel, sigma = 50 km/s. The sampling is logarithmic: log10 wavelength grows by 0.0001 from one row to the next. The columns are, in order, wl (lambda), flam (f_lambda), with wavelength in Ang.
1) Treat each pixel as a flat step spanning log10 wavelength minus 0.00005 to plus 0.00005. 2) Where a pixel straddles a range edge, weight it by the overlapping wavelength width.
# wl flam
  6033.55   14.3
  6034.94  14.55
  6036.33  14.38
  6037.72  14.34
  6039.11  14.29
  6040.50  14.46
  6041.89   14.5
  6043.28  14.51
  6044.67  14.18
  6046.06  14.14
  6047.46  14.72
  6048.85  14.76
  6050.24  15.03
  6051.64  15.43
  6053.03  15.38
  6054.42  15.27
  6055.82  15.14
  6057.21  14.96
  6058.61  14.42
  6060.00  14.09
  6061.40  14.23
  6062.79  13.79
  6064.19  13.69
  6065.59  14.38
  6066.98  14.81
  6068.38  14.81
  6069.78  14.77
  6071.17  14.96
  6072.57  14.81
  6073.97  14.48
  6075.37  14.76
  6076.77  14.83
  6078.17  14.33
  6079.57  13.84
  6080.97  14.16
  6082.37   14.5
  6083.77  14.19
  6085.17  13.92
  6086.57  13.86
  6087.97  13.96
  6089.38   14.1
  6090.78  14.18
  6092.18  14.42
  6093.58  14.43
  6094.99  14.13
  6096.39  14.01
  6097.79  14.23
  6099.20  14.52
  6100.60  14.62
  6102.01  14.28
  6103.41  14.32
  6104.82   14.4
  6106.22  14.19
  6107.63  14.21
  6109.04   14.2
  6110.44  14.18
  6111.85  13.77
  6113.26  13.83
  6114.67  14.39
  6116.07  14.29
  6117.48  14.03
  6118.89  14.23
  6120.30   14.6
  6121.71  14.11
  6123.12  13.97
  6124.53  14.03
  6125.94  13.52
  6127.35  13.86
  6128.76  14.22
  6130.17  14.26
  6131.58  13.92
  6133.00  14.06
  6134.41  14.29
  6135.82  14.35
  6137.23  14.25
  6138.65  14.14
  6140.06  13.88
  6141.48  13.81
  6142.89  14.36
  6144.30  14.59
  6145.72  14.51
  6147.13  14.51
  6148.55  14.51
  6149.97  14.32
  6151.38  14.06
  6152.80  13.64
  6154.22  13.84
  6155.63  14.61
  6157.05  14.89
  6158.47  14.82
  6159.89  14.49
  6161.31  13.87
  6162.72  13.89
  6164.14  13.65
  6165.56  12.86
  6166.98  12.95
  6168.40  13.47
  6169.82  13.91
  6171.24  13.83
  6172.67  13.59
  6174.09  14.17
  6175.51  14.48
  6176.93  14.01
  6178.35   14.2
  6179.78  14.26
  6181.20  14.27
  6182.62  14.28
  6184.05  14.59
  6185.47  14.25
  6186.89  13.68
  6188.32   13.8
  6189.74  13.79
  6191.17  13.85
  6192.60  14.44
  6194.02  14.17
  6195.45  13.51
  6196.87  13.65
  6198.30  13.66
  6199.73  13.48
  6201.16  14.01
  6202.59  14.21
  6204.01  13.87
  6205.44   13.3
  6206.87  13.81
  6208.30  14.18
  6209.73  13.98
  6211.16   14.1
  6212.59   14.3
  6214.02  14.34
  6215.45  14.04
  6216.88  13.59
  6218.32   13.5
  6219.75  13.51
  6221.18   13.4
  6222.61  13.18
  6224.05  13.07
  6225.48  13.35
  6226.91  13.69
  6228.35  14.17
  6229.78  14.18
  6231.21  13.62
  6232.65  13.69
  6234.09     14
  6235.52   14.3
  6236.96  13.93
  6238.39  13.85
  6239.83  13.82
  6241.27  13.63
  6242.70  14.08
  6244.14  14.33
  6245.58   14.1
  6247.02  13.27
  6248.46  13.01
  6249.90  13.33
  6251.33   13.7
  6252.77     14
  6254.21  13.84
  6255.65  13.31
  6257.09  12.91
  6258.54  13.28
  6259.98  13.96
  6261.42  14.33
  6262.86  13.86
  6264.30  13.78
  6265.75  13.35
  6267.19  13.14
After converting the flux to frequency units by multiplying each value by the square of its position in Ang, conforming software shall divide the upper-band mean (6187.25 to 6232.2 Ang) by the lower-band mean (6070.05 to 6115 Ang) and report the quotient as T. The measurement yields 1.0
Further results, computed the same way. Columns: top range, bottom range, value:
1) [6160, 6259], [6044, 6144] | 1.00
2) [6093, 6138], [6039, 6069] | 0.99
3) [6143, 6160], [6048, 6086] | 1.01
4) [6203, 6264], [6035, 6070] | 1.00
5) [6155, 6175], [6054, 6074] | 0.99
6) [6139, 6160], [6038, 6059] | 1.00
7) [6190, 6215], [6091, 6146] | 1.01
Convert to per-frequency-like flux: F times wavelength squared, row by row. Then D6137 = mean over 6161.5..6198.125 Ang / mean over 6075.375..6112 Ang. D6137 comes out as 1.0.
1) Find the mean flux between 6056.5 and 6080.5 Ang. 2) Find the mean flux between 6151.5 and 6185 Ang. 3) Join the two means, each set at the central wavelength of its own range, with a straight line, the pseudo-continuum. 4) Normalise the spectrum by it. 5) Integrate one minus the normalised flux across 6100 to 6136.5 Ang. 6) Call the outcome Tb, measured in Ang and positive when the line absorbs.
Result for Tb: 0.23 Ang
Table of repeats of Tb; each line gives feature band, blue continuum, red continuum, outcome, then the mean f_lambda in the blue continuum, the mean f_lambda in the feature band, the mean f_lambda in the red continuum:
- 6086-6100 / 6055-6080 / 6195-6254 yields 0.2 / 14.5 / 14.2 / 13.8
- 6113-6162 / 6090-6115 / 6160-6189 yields -0.4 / 14.2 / 14.2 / 13.9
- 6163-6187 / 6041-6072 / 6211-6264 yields 0.2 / 14.6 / 13.9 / 13.7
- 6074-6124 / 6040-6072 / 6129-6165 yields 0.7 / 14.6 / 14.2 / 14.2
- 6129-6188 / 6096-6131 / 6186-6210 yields -0.4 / 14.2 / 14.1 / 13.8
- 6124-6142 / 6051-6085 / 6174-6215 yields 0.3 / 14.6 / 14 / 14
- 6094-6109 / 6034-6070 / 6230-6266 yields 0.1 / 14.6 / 14.3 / 13.7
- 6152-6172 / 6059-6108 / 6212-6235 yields 0.1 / 14.3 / 13.9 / 13.7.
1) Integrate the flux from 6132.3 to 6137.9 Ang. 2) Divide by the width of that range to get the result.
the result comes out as 14.3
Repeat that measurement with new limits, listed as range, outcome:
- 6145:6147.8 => 14.5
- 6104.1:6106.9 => 14.3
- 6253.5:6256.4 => 13.6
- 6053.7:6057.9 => 15.1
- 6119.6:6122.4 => 14.4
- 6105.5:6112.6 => 14.1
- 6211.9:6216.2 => 14.2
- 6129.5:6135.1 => 14.1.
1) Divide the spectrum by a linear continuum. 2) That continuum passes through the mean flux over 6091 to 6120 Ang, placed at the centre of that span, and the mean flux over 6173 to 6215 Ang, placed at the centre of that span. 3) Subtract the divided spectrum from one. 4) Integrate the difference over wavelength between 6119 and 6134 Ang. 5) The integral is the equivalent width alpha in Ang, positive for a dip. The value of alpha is 0.1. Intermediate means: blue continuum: 14.2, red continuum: 14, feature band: 14.1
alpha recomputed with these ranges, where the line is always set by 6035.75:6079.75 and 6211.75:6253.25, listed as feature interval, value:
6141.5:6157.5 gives -0.19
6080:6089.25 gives 0.24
